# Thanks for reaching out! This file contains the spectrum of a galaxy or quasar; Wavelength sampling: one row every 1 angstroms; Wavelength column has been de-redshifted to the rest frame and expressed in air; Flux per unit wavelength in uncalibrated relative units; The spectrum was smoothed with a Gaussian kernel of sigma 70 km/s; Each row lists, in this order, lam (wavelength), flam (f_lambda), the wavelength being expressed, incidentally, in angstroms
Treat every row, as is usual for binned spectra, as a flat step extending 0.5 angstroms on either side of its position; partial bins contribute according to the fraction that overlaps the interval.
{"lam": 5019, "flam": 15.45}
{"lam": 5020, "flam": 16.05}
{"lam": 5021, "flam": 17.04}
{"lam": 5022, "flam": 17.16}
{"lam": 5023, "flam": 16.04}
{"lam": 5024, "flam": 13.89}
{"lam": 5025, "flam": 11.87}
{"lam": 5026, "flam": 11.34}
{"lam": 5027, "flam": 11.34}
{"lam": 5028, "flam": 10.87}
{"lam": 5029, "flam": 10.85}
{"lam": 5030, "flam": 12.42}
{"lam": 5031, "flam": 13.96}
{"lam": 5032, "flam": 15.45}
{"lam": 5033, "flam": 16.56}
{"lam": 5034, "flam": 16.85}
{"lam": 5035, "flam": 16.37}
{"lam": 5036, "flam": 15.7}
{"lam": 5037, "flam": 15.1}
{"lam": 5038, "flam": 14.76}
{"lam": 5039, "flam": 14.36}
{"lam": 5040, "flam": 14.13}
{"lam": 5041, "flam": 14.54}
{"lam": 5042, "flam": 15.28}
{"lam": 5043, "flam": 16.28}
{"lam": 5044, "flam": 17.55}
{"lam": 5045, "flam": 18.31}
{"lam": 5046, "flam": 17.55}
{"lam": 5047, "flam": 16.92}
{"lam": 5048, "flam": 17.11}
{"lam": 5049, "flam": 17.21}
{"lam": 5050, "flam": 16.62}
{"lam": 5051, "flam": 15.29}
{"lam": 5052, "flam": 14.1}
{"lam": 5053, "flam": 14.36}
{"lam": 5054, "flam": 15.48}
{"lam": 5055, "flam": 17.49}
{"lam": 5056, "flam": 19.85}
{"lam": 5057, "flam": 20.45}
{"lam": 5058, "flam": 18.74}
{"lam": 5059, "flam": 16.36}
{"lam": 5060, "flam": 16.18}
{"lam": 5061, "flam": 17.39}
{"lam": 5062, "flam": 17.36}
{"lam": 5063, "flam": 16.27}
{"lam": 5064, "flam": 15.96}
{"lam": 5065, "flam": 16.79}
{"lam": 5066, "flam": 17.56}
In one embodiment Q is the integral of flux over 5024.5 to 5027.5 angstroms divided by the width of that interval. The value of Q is 11.5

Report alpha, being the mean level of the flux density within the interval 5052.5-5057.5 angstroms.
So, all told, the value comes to 17.5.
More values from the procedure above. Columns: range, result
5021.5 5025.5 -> 14.7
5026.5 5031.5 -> 11.9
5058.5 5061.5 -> 16.6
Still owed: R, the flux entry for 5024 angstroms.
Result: 13.89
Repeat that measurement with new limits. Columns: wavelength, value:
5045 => 18.31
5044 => 17.55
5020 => 16.05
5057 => 20.45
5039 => 14.36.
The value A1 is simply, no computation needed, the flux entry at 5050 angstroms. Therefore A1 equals 16.62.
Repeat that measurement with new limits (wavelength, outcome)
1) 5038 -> 14.76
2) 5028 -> 10.87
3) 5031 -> 13.96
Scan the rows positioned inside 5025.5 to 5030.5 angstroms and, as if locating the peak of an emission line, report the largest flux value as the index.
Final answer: 12.42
